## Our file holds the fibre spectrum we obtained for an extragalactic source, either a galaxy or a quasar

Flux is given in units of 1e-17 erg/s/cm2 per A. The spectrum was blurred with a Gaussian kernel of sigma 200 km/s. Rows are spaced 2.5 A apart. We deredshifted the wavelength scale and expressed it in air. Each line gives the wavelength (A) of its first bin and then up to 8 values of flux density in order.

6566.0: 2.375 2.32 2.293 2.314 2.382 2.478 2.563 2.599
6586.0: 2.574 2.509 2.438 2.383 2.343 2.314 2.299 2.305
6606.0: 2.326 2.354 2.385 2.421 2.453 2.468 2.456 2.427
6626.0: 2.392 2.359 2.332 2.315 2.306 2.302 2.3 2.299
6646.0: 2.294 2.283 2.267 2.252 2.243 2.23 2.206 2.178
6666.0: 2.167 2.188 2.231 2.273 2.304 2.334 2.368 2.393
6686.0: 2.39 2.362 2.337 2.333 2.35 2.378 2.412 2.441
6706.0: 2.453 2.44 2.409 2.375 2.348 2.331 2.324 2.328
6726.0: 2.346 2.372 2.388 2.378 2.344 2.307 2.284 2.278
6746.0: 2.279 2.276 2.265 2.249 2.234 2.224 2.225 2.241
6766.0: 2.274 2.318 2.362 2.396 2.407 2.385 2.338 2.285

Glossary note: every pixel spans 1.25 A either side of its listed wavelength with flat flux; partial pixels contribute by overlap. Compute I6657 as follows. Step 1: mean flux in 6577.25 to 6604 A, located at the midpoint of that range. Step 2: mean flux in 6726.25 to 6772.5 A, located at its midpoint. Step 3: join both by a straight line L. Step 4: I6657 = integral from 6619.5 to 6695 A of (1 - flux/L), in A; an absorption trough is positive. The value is 2.4 A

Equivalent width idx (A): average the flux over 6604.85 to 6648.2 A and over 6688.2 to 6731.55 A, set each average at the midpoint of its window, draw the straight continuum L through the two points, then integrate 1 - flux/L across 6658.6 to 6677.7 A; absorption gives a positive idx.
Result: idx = 1.2 A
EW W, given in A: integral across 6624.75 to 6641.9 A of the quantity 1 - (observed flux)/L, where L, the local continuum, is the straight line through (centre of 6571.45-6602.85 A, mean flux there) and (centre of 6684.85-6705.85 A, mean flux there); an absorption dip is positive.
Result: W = 0.5 A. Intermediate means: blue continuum 2.43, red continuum 2.38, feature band 2.33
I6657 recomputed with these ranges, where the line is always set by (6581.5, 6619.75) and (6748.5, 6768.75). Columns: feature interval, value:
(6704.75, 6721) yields -0.6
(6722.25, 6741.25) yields -0.6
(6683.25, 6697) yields -0.2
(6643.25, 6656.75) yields 0.5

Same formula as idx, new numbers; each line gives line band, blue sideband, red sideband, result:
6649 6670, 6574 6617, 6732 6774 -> 1.30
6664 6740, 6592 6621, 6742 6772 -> -1.28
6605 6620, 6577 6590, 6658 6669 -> 0.06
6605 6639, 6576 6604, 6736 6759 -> 0.34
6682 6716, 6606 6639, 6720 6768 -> -0.89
